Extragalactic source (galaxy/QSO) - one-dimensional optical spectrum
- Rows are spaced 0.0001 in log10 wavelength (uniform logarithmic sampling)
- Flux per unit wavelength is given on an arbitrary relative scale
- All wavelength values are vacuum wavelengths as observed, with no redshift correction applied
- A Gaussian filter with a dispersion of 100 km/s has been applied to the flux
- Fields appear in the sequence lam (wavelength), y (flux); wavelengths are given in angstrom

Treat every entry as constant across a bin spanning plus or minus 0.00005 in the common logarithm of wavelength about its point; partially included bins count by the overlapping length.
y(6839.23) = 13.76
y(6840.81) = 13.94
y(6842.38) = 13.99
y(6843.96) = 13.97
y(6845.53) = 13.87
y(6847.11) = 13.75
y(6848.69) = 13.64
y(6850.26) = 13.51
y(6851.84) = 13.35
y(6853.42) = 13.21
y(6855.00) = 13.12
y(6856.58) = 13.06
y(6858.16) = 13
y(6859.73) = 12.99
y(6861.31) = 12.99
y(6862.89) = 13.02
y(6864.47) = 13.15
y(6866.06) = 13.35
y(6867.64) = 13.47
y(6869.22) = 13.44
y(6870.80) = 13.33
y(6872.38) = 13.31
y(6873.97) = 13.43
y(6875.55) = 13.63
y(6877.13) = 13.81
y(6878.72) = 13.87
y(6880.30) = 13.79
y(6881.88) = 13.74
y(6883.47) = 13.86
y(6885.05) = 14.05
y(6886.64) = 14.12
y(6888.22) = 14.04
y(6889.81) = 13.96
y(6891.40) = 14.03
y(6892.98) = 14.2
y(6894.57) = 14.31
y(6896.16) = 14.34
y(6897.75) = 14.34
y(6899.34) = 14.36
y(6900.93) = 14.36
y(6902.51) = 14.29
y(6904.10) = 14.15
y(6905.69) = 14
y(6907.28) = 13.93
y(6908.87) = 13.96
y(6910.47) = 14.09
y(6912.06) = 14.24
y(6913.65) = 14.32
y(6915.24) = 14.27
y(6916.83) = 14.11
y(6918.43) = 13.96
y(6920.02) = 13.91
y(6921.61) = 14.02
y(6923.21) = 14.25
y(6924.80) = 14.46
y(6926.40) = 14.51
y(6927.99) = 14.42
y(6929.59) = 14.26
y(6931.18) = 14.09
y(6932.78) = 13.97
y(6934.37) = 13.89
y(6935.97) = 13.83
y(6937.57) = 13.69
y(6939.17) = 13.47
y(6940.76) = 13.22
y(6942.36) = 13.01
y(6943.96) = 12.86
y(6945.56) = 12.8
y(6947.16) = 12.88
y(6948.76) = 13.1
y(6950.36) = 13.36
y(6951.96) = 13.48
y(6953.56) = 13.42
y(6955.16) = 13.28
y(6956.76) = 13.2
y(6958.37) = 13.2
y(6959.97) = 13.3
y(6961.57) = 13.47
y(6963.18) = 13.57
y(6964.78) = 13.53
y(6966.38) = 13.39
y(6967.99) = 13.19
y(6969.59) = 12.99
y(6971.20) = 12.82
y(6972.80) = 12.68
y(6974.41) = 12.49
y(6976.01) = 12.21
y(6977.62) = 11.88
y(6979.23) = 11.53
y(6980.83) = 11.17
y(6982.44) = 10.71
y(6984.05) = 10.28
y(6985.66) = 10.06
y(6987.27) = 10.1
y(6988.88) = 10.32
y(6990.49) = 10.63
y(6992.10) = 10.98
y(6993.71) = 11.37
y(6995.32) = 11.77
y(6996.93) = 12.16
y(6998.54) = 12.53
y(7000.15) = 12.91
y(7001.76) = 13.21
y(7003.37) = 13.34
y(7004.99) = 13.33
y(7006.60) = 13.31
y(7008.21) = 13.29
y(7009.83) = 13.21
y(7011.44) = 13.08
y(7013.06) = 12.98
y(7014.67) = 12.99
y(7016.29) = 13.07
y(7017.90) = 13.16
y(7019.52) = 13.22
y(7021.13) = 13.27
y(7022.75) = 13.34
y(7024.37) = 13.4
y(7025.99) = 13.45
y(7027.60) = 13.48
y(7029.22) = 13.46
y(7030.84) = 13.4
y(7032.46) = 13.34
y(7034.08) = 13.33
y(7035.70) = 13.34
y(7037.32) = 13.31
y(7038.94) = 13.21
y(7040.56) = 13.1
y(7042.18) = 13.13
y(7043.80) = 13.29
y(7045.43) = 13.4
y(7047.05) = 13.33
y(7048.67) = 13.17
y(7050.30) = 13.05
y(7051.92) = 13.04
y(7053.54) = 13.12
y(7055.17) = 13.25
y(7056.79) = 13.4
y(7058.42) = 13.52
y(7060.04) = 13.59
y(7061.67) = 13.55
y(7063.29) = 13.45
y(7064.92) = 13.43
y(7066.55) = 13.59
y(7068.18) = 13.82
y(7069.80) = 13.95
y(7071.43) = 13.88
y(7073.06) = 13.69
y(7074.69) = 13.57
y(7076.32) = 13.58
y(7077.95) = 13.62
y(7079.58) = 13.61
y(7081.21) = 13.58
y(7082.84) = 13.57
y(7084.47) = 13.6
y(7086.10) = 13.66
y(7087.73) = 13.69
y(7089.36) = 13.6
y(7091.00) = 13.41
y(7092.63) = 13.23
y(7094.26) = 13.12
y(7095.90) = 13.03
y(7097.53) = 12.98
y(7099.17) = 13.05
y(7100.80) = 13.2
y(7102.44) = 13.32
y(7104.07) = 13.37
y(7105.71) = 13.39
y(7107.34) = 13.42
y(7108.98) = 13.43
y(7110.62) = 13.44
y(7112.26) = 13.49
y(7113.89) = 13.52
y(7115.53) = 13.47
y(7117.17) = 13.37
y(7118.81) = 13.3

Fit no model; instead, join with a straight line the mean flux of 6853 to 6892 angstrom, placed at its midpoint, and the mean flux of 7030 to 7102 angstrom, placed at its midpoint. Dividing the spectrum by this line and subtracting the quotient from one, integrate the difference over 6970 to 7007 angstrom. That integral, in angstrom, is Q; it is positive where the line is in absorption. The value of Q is 4.5 angstrom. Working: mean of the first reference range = 13.5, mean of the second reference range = 13.4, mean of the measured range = 11.8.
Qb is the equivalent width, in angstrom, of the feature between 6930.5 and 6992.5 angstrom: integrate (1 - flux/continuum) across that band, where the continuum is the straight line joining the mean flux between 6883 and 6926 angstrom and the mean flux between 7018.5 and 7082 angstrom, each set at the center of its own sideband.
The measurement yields 5.6 angstrom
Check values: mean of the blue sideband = 14.2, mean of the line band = 12.6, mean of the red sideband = 13.4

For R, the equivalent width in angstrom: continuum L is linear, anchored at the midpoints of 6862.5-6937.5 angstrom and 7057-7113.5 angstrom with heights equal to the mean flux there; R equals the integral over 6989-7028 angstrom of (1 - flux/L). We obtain 2.6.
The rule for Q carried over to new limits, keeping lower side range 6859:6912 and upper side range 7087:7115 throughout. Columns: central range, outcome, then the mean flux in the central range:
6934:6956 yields 0.62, 13.3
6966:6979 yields 0.94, 12.6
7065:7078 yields -0.29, 13.7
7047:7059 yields 0.19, 13.2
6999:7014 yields 0.42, 13.2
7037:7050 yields 0.22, 13.2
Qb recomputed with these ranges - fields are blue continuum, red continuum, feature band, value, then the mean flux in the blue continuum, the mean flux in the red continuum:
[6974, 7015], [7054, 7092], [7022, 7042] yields -0.9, 12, 13.6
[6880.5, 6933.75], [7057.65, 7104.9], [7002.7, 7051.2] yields 1.5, 14.1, 13.5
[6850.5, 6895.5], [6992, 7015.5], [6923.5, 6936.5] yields -1.0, 13.6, 12.8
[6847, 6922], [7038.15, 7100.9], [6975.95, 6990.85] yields 3.0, 13.8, 13.4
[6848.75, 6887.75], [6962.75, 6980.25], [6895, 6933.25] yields -3.1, 13.5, 12.7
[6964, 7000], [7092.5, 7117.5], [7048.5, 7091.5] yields -2.2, 11.8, 13.3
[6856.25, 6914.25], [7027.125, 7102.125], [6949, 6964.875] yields 0.3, 13.8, 13.4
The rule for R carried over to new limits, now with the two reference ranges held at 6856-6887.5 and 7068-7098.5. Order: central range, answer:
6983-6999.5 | 3.02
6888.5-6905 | -0.91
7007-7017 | 0.30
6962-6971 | 0.13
